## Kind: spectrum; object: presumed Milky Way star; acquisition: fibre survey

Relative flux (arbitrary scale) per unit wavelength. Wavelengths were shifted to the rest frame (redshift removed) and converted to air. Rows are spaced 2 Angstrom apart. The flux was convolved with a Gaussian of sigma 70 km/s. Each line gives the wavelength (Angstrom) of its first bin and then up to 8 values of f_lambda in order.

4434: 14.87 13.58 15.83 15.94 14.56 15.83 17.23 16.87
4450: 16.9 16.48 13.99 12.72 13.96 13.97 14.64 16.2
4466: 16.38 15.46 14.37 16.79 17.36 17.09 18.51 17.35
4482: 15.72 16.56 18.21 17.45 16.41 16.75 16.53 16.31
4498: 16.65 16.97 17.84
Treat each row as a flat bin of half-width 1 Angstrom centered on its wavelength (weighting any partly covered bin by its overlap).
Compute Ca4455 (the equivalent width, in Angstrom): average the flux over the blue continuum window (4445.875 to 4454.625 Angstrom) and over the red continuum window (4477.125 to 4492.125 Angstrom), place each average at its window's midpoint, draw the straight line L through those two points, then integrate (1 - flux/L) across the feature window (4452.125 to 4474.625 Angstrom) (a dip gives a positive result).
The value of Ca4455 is 2.1 Angstrom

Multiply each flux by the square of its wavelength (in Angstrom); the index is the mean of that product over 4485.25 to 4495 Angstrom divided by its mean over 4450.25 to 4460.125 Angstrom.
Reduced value 1.20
